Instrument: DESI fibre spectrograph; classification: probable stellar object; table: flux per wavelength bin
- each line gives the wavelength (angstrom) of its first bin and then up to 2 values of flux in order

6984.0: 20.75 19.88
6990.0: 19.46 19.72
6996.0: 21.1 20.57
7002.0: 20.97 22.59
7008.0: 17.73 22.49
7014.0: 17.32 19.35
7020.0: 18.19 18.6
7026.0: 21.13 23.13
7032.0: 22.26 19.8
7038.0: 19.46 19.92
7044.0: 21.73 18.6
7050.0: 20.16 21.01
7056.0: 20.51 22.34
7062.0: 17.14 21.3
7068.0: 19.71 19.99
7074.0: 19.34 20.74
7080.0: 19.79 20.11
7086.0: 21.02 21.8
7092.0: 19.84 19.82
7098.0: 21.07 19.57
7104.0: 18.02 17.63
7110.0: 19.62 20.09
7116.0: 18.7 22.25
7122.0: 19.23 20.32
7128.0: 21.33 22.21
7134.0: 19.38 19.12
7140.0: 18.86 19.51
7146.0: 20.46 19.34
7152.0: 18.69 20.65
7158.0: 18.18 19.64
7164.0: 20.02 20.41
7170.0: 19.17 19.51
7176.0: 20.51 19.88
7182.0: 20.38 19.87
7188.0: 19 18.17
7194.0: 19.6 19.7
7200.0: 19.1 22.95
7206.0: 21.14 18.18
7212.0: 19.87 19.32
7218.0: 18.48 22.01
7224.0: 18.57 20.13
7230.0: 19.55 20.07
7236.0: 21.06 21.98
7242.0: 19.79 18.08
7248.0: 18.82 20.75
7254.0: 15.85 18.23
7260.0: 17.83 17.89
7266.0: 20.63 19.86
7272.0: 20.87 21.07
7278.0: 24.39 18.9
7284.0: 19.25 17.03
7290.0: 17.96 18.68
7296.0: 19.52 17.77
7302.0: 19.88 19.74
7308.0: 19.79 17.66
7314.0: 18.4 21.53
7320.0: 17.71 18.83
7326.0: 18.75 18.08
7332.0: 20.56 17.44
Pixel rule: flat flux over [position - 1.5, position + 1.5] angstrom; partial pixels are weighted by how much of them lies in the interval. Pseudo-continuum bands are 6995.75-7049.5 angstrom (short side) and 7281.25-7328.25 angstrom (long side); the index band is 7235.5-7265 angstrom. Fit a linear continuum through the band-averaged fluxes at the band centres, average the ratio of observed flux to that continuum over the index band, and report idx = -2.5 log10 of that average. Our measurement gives 0.007 mag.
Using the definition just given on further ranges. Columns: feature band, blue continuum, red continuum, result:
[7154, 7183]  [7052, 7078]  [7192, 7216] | 0.01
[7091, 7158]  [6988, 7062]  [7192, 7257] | 0.01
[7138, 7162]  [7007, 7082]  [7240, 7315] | 0.01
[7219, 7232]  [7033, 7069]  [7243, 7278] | -0.03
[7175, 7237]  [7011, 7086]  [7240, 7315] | -0.02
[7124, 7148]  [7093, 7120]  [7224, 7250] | -0.03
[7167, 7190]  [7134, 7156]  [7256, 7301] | -0.02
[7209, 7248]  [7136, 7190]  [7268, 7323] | -0.02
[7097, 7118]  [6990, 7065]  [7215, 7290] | 0.04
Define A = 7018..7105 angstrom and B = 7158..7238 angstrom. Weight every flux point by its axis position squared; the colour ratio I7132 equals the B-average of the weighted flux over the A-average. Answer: 1.0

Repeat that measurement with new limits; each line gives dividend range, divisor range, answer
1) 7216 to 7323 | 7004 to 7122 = 1.02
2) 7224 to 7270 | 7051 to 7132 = 1.00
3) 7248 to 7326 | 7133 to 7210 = 1.01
